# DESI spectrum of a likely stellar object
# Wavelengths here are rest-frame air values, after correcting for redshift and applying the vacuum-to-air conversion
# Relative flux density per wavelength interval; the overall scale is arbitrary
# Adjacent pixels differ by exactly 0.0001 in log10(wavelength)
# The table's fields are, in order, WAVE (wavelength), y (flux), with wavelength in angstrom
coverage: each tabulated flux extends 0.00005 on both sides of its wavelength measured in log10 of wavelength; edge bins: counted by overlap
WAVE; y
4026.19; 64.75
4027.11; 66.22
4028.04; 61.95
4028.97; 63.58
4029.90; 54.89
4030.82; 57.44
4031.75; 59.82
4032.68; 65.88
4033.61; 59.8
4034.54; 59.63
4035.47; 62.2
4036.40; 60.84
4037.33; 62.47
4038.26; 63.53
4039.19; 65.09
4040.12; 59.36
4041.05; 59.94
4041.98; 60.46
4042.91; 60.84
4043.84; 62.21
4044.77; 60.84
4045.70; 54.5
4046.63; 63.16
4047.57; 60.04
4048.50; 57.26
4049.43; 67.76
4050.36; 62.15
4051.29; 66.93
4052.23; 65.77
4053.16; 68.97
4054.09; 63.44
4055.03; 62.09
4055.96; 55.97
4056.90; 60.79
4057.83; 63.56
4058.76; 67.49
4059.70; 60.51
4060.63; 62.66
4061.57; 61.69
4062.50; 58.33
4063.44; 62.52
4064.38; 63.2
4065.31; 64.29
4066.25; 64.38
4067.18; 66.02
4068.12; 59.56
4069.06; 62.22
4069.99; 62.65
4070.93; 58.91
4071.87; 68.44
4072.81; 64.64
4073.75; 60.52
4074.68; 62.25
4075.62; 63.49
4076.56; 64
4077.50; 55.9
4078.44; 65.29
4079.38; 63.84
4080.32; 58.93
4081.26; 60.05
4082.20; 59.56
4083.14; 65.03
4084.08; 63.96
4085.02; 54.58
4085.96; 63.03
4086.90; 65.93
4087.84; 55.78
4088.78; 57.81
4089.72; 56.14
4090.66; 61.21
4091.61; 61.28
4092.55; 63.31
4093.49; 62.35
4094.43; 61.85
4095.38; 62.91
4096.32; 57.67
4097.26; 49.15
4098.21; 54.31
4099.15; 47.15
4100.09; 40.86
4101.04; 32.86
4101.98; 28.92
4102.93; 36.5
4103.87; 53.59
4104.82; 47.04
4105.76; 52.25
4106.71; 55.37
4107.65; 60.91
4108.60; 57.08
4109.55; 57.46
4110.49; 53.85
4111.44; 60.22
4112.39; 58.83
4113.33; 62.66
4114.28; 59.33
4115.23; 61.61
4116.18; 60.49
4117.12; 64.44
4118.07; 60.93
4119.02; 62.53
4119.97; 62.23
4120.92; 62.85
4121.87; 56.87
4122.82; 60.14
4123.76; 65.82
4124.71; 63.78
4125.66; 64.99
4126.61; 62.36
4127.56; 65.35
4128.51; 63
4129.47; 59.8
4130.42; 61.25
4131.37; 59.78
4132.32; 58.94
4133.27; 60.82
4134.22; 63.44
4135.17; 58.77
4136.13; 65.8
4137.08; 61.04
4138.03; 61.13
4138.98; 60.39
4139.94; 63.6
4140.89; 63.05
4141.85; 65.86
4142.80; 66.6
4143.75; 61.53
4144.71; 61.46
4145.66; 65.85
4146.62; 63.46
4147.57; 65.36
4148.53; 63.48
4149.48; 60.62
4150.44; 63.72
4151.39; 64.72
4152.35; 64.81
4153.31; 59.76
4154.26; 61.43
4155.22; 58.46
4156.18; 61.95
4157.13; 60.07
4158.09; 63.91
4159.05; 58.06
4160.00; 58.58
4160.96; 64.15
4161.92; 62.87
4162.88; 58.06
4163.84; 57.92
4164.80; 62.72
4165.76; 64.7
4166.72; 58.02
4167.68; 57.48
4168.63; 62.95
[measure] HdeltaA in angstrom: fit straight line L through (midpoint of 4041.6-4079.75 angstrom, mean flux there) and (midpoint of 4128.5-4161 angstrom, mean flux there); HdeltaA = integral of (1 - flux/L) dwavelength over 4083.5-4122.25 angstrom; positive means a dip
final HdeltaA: 3.7 angstrom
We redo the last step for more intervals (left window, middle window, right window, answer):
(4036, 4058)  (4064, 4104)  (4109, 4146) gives 2.35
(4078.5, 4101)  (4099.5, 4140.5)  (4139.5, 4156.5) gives 1.96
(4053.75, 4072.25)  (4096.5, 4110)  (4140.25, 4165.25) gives 3.04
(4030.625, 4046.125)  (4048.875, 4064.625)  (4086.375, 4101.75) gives -1.08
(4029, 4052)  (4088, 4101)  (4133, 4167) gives 1.24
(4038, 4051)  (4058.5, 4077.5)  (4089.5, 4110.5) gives -1.65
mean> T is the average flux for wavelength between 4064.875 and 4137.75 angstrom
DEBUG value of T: 59.1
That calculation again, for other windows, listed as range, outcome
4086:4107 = 53.1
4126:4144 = 62.3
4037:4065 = 62.1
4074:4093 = 61.1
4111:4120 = 61.3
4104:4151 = 61.1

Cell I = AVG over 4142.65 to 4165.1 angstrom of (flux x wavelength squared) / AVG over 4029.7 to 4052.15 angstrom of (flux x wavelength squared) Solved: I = 1.1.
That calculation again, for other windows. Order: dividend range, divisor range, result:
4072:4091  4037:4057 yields 1.00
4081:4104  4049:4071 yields 0.89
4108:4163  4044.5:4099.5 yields 1.04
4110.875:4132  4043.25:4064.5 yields 1.03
